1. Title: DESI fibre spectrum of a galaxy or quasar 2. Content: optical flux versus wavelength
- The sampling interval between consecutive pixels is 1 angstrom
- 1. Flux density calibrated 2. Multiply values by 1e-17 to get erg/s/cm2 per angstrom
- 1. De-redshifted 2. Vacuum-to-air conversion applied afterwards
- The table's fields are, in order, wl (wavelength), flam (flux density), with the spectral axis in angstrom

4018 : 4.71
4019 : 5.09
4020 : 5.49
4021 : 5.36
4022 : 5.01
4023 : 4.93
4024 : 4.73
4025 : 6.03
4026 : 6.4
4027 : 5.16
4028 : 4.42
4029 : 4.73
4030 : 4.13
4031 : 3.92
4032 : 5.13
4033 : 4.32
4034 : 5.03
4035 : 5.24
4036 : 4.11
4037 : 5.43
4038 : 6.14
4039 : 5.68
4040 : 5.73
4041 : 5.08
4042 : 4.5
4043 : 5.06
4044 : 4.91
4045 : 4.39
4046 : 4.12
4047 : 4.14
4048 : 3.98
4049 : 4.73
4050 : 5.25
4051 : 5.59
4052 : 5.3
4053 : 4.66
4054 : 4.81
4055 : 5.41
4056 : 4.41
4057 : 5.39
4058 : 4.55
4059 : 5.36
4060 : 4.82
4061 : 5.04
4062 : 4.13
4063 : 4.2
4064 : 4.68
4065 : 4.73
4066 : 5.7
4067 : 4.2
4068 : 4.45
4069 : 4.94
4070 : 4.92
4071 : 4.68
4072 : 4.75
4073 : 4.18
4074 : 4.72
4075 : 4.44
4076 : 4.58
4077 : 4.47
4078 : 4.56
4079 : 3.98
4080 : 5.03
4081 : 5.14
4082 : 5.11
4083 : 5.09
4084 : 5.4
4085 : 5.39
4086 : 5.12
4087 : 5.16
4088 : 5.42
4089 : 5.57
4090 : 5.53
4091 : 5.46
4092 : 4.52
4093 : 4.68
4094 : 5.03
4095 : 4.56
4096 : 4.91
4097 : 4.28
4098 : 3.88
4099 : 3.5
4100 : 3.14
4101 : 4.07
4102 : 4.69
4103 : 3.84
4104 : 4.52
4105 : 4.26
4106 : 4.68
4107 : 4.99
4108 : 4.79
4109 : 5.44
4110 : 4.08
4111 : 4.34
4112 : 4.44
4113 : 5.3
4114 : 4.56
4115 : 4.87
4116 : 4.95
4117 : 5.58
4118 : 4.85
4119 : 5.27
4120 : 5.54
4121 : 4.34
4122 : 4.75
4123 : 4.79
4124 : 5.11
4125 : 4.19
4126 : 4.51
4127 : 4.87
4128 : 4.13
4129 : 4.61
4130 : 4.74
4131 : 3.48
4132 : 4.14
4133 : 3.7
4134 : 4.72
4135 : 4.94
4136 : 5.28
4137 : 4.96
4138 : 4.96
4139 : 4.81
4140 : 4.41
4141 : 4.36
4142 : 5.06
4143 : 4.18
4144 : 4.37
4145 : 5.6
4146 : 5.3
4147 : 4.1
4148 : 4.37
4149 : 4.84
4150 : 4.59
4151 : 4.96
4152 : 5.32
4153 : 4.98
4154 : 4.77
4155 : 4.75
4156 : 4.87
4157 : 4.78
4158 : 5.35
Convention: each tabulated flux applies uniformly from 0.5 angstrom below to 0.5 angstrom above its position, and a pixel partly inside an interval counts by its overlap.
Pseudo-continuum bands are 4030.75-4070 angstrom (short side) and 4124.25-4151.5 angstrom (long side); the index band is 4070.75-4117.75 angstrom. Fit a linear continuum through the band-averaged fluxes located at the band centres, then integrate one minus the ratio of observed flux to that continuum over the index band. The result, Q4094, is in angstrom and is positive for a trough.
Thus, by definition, 0.1 angstrom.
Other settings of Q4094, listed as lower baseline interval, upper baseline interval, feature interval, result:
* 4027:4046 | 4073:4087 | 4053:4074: 0.4 angstrom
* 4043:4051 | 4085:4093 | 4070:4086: 0.9 angstrom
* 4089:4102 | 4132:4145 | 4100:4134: -0.1 angstrom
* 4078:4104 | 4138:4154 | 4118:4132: 0.3 angstrom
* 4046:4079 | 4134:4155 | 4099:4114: 1.0 angstrom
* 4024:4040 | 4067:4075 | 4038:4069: -0.2 angstrom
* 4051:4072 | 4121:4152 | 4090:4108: 1.1 angstrom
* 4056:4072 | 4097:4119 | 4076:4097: -1.5 angstrom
